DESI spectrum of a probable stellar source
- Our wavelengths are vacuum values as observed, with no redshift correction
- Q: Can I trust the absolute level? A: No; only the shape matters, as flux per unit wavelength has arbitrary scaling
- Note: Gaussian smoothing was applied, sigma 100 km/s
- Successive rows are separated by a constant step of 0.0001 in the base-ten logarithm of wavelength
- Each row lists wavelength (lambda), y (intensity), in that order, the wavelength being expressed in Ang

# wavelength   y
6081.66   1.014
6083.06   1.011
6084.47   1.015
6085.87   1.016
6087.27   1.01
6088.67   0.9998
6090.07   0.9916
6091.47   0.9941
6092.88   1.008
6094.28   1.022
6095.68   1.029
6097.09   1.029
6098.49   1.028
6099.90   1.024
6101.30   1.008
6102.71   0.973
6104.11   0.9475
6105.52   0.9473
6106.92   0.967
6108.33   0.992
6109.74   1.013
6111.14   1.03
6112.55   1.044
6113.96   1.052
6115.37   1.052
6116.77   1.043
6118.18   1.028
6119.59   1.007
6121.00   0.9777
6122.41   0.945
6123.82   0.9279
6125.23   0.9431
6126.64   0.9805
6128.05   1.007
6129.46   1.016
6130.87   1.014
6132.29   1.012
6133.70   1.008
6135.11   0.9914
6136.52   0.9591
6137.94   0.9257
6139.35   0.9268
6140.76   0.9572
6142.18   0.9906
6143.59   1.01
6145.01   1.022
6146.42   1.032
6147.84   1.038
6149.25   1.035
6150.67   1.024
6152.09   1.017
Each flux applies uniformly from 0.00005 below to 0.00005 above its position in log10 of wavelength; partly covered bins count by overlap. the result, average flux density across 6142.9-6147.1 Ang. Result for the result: 1.02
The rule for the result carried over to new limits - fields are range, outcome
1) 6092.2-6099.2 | 1.02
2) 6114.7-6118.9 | 1.04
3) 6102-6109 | 0.965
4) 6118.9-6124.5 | 0.964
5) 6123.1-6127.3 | 0.95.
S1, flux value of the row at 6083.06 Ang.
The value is 1.011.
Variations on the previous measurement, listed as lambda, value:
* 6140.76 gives 0.9572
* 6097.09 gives 1.029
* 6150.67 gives 1.024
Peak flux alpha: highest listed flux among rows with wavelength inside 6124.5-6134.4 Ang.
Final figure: 1.016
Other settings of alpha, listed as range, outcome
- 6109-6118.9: 1.052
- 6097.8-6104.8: 1.028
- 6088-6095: 1.022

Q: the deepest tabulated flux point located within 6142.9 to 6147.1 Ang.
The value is 1.01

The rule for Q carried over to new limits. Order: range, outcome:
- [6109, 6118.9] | 1.013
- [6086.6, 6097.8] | 0.9916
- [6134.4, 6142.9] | 0.9257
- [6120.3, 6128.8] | 0.9279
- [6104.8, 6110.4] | 0.9473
